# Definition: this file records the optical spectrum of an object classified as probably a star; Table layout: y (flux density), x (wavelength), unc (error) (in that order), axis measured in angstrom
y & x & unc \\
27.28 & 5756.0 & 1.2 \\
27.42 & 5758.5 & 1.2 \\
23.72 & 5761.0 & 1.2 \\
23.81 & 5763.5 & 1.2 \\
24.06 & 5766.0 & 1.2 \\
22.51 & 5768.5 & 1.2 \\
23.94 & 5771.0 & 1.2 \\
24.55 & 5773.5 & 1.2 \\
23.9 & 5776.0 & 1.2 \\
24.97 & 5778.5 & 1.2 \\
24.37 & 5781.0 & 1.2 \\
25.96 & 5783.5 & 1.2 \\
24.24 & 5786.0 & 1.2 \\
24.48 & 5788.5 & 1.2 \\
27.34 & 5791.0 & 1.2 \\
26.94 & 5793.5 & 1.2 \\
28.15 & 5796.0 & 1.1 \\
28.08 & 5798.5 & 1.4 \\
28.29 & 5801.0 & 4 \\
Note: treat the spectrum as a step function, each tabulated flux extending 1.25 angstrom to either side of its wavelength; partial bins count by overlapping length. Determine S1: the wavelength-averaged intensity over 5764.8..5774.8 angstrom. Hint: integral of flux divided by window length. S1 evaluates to 23.8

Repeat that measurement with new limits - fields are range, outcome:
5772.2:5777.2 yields 24.2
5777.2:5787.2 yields 24.9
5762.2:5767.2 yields 23.9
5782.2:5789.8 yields 24.9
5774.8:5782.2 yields 24.4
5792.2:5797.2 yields 27.5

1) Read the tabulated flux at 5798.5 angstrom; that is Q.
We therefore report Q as 28.08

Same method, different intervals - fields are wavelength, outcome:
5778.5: 24.97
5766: 24.06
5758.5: 27.42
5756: 27.28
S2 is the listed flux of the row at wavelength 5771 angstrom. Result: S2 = 23.94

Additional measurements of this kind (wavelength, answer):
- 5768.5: 22.51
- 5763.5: 23.81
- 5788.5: 24.48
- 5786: 24.24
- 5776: 23.9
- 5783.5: 25.96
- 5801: 28.29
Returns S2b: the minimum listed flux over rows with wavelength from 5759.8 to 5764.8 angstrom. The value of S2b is 23.72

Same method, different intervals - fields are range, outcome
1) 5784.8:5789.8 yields 24.24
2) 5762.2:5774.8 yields 22.51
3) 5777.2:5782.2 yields 24.37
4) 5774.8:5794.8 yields 23.9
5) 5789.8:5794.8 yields 26.94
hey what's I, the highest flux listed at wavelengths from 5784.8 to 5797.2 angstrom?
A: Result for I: 28.15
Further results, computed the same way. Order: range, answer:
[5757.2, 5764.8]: 27.42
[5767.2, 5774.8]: 24.55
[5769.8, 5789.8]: 25.96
